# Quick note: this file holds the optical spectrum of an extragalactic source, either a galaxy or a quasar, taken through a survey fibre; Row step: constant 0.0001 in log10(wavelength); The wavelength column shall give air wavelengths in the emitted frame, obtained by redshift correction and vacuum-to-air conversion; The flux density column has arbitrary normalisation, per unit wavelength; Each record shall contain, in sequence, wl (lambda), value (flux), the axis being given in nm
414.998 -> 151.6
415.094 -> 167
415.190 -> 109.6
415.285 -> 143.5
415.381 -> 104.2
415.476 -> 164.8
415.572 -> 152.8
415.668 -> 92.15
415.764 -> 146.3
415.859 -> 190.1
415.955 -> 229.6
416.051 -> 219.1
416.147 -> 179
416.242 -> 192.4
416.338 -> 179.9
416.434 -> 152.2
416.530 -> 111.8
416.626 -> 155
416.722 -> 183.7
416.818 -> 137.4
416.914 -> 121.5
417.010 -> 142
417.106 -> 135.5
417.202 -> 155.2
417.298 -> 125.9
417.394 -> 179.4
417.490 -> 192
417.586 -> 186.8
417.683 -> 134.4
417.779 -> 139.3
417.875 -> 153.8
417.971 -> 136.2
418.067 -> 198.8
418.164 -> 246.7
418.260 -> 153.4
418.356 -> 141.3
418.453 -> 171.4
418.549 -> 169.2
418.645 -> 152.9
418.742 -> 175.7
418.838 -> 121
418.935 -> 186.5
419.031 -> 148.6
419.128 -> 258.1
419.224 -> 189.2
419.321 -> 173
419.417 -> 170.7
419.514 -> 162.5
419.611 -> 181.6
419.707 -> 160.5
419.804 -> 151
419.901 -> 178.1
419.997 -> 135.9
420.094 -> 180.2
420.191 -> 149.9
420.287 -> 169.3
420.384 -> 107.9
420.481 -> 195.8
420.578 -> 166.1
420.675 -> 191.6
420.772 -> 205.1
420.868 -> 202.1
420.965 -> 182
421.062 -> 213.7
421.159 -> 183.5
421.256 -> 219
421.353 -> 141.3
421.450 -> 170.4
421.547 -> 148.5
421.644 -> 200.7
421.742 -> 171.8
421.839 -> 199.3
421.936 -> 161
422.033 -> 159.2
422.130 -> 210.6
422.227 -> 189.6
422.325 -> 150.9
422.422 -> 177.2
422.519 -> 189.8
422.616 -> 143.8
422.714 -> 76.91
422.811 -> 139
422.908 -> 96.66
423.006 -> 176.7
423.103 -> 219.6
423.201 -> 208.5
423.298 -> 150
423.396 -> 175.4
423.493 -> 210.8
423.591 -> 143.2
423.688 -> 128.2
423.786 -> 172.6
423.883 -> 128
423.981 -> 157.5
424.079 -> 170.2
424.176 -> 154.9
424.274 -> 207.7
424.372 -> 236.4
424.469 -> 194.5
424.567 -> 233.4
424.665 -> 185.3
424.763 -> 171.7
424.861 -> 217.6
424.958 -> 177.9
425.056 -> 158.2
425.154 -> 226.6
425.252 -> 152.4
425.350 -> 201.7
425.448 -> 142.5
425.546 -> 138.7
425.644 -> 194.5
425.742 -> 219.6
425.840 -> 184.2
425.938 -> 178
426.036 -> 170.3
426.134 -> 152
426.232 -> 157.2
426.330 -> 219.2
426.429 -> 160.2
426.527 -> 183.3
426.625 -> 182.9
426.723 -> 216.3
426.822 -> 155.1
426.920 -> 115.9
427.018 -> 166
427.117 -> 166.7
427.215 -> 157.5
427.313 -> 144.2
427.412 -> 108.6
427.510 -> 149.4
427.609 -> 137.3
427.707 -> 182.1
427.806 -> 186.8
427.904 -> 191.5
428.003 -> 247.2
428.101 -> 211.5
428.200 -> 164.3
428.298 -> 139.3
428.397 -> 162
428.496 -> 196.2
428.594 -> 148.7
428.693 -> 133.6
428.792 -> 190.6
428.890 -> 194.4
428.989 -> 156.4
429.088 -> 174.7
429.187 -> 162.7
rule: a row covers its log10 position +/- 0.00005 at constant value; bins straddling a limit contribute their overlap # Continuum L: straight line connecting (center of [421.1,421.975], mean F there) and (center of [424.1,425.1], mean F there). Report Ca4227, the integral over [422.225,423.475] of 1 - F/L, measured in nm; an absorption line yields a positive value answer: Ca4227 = 0.16 nm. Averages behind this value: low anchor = 178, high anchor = 193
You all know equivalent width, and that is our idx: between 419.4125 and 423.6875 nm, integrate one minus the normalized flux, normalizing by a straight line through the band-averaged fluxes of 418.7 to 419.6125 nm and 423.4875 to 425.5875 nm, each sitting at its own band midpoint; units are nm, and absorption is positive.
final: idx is 0.15 nm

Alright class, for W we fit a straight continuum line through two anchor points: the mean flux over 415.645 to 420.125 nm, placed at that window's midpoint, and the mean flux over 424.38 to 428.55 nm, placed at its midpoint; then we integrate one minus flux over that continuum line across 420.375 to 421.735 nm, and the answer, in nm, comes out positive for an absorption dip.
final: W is -0.10 nm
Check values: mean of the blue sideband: 166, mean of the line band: 182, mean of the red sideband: 177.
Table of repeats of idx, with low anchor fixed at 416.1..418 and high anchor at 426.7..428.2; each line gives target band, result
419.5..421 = -0.105 nm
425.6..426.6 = -0.093 nm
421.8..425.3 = -0.224 nm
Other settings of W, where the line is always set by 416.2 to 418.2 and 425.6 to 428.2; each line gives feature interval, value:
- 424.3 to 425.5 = -0.14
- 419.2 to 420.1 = -0.02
